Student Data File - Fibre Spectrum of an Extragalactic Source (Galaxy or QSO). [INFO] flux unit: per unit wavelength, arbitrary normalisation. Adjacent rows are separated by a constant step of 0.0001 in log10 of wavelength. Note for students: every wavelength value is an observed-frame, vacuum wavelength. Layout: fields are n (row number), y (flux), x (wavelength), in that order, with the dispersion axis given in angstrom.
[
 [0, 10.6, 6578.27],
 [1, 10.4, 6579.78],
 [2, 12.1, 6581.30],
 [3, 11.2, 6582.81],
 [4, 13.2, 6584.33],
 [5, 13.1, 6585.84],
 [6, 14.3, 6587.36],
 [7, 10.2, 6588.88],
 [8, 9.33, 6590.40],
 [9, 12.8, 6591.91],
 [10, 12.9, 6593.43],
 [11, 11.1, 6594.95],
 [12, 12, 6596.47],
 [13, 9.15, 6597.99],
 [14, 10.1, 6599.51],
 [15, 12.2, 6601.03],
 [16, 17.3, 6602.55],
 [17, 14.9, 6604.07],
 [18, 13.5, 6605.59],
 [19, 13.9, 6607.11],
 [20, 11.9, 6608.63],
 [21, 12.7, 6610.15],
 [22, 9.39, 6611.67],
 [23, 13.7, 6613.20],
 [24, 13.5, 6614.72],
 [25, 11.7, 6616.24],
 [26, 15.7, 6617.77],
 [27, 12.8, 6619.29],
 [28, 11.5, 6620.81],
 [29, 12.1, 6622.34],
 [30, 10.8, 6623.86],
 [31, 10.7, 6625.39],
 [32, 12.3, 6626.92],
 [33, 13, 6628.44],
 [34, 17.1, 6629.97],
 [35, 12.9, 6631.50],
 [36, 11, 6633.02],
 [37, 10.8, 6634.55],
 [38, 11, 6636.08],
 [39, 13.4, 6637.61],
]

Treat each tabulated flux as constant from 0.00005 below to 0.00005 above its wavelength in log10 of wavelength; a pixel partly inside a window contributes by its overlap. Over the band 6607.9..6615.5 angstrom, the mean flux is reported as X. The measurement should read 12.2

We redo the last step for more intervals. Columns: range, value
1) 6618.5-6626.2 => 11.6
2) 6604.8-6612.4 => 12.3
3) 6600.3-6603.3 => 14.8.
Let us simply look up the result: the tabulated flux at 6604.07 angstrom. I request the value 14.9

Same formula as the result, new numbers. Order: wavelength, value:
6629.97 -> 17.1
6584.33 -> 13.2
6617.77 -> 15.7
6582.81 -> 11.2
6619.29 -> 12.8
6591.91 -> 12.8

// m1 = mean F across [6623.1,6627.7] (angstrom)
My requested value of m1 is 11.3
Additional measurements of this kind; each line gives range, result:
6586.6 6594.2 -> 11.9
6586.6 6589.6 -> 12.3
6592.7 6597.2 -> 12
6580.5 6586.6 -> 12.4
